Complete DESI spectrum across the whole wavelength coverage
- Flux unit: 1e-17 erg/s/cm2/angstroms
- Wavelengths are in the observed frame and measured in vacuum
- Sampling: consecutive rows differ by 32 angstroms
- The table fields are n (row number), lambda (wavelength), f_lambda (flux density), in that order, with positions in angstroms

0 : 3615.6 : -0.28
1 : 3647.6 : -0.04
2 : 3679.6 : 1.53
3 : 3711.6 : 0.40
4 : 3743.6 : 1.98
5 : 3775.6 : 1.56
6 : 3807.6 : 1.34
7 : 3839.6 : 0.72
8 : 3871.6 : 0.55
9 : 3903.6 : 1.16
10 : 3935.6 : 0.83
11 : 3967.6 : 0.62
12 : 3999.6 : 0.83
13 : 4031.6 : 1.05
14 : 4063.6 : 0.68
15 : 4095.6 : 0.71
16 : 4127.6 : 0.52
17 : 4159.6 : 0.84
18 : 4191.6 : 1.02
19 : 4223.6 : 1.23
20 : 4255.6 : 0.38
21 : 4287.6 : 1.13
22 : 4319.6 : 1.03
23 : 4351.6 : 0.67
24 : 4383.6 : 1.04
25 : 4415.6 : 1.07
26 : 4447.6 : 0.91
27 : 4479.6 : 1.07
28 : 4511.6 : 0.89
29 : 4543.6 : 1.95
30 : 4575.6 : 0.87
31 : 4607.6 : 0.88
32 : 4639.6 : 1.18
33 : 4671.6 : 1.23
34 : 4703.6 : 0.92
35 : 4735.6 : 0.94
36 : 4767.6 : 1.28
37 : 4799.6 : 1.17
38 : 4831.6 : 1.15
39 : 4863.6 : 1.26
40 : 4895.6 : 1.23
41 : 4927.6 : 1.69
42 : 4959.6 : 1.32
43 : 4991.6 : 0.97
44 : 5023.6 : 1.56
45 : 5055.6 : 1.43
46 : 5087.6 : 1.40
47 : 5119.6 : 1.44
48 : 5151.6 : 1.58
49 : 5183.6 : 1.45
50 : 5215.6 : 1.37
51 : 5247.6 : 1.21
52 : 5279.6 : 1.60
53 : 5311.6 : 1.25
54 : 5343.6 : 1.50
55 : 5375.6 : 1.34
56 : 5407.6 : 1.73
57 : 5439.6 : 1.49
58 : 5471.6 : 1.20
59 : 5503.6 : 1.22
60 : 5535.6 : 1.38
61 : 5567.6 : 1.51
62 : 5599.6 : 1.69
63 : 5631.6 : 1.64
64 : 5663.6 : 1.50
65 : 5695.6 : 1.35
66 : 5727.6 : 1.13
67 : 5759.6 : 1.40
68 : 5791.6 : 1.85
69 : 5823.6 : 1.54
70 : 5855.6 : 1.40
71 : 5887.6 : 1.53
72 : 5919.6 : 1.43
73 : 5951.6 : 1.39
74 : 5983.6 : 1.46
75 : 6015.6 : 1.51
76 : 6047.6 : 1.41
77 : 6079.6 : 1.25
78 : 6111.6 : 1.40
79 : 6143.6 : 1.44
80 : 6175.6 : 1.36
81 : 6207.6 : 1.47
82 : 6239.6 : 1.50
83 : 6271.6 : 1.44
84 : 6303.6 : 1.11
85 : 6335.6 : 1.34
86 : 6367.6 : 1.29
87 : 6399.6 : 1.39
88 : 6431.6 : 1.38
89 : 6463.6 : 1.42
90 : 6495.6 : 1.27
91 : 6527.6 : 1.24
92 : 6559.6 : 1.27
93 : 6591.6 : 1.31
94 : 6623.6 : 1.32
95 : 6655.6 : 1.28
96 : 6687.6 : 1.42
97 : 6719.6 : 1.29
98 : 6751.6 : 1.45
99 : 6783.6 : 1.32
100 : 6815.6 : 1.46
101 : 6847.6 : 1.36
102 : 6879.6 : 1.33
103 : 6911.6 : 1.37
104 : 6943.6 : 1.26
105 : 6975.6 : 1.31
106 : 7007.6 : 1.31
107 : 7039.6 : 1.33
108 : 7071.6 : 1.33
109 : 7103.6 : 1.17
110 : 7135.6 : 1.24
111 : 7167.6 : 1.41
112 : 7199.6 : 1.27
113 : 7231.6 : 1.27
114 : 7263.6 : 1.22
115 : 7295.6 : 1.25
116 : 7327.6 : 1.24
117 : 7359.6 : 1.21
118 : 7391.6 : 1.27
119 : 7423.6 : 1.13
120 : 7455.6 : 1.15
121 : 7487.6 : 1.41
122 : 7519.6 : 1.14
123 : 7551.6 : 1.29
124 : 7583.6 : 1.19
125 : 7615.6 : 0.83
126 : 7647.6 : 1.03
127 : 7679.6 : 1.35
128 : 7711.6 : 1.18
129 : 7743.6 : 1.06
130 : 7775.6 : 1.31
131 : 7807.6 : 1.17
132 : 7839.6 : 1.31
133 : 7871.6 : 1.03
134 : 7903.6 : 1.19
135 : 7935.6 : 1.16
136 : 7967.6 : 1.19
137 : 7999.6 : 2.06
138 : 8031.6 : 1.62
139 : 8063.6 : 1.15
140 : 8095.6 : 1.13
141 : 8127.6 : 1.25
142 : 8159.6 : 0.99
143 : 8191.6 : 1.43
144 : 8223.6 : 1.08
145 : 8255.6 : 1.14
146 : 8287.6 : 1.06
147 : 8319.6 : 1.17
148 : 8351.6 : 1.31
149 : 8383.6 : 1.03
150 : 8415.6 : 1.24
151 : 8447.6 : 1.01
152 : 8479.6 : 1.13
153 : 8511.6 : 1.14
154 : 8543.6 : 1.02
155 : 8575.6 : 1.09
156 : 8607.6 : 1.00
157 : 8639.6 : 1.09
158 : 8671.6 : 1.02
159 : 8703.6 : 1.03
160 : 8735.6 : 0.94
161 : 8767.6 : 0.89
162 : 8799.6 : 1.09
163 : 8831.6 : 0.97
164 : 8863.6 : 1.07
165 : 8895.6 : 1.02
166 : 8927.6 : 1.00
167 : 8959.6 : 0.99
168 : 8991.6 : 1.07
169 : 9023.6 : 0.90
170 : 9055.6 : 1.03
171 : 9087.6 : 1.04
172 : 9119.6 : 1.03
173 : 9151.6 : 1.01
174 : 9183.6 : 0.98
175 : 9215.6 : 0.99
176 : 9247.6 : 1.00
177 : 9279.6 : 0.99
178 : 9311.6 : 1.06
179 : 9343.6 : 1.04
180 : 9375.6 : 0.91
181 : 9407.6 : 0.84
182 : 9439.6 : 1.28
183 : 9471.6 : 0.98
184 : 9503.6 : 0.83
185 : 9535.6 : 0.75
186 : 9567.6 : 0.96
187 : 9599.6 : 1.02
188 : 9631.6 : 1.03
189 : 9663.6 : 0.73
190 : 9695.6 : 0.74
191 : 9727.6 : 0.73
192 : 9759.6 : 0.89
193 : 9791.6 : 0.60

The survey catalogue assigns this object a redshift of 0.218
